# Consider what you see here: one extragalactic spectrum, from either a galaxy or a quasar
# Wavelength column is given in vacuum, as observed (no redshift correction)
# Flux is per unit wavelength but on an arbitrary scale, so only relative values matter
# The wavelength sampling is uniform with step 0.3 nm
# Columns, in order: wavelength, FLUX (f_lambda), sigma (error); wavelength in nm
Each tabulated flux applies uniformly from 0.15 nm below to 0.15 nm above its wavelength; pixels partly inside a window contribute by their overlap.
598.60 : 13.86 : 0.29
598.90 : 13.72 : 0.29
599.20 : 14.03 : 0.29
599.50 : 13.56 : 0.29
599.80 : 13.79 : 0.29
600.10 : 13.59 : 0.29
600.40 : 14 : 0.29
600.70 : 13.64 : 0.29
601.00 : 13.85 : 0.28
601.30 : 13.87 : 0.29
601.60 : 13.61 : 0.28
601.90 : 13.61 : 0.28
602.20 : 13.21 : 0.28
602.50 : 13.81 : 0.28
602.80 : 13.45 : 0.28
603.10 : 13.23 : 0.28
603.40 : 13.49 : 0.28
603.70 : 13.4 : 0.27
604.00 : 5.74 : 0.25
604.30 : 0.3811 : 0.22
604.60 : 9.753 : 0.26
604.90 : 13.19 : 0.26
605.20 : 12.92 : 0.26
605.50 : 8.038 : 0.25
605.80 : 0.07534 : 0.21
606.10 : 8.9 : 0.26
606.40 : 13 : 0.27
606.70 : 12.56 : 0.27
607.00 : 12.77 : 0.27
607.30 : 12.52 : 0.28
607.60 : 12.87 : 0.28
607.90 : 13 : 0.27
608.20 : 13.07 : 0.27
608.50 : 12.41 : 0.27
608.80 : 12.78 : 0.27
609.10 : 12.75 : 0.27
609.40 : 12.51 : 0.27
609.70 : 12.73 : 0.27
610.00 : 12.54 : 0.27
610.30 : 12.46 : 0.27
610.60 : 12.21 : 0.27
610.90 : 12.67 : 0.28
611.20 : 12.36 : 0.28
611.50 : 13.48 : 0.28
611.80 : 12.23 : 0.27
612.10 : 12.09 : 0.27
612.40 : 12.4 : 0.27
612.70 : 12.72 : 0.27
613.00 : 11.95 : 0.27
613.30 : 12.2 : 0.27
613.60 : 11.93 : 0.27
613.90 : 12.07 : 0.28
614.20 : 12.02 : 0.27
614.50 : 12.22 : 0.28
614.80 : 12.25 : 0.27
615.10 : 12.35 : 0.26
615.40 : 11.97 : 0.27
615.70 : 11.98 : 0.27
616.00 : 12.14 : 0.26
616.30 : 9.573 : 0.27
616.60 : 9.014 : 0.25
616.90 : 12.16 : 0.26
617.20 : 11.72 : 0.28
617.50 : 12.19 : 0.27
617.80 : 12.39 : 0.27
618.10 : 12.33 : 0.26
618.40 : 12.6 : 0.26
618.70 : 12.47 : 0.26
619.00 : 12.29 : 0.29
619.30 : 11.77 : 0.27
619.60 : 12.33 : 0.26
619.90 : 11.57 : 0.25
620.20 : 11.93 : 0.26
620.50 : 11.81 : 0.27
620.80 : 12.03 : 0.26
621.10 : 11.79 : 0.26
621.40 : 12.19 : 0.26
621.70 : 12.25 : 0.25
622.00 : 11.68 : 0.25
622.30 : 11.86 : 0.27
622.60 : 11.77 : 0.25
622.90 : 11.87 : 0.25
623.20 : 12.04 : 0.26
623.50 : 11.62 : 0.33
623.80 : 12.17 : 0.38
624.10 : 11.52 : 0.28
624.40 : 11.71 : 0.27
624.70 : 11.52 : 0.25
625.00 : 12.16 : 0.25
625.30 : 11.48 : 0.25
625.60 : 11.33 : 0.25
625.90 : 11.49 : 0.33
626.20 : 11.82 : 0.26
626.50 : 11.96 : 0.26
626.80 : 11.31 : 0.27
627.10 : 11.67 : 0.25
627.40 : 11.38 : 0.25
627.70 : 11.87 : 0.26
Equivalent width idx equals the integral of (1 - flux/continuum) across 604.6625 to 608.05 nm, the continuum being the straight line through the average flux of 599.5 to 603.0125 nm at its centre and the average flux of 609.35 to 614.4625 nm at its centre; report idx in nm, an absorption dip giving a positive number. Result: 0.56 nm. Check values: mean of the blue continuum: 13.7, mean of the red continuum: 12.4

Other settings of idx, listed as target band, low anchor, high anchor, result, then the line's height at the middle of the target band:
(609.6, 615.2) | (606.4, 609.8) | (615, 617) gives -0.200 nm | 11.9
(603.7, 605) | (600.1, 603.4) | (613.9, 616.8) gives 0.538 nm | 13.2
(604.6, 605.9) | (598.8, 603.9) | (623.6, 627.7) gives 0.416 nm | 13.3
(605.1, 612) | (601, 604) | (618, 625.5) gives 0.533 nm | 12.8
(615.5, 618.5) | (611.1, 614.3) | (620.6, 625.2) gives 0.131 nm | 12.1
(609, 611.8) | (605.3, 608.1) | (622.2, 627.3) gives -0.483 nm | 10.8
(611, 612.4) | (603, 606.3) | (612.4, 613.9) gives -0.105 nm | 11.7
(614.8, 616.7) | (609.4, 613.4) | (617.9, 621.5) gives 0.149 nm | 12.3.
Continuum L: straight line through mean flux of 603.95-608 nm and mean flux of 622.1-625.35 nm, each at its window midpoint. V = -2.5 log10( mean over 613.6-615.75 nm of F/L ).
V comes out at -0.129 mag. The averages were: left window 9.75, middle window 12.1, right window 11.8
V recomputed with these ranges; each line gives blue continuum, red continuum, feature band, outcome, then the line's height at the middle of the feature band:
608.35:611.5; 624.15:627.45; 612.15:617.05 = 0.04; 12.3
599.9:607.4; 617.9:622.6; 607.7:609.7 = -0.10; 11.6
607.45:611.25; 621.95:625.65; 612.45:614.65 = 0.02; 12.4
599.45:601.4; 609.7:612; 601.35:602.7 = 0.00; 13.6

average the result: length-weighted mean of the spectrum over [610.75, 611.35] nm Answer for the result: 12.5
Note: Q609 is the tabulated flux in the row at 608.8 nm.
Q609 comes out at 12.78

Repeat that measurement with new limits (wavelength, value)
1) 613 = 11.95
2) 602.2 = 13.21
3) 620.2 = 11.93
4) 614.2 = 12.02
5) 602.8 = 13.45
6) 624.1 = 11.52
